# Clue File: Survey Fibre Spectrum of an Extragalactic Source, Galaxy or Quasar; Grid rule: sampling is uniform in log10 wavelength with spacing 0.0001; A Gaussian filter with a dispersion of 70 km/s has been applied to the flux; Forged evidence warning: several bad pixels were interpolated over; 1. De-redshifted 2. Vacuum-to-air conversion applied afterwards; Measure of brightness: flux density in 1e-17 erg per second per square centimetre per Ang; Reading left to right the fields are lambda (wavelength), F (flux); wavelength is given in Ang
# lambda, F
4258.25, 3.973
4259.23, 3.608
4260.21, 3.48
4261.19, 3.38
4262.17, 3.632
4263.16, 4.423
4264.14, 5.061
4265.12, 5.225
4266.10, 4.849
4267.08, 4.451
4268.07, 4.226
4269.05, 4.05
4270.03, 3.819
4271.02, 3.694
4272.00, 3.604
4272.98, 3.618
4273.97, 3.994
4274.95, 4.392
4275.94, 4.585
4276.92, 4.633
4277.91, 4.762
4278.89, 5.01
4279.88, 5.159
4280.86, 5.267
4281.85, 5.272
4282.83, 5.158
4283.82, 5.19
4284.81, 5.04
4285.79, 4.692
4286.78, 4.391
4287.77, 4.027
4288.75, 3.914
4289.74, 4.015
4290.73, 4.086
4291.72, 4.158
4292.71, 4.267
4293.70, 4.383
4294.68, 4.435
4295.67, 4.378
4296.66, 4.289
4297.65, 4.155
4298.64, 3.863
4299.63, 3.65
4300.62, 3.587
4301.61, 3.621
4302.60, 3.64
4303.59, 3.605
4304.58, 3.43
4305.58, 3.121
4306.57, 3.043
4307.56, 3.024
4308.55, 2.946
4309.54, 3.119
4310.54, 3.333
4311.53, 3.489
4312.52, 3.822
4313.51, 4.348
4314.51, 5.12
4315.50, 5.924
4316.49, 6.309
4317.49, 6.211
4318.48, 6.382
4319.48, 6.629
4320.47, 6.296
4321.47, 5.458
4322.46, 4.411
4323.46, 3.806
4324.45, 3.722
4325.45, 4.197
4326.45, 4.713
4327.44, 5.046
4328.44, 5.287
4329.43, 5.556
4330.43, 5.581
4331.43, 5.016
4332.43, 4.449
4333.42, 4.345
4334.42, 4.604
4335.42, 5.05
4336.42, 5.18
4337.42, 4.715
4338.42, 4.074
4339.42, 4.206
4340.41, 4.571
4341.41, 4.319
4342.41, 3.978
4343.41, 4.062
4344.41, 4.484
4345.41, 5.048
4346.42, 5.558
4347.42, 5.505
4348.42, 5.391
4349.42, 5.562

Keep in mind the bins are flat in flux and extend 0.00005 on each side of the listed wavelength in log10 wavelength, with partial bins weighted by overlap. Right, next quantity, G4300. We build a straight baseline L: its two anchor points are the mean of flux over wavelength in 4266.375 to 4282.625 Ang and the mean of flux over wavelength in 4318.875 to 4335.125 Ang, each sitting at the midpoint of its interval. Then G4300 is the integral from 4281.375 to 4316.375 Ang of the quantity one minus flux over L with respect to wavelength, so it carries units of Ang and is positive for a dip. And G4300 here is 4.3 Ang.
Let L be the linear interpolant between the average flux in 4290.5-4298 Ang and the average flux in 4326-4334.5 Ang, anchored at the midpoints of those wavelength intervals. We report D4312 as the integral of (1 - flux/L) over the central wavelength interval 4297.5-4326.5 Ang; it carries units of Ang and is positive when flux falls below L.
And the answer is 2.16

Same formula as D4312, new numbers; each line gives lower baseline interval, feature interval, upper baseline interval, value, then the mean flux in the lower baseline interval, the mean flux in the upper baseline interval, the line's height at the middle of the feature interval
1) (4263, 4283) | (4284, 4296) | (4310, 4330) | 0.9 Ang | 4.53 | 5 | 4.7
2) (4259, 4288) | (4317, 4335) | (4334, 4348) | -1.9 Ang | 4.43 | 4.67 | 4.62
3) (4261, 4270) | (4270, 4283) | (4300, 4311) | -1.4 Ang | 4.37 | 3.32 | 4.08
